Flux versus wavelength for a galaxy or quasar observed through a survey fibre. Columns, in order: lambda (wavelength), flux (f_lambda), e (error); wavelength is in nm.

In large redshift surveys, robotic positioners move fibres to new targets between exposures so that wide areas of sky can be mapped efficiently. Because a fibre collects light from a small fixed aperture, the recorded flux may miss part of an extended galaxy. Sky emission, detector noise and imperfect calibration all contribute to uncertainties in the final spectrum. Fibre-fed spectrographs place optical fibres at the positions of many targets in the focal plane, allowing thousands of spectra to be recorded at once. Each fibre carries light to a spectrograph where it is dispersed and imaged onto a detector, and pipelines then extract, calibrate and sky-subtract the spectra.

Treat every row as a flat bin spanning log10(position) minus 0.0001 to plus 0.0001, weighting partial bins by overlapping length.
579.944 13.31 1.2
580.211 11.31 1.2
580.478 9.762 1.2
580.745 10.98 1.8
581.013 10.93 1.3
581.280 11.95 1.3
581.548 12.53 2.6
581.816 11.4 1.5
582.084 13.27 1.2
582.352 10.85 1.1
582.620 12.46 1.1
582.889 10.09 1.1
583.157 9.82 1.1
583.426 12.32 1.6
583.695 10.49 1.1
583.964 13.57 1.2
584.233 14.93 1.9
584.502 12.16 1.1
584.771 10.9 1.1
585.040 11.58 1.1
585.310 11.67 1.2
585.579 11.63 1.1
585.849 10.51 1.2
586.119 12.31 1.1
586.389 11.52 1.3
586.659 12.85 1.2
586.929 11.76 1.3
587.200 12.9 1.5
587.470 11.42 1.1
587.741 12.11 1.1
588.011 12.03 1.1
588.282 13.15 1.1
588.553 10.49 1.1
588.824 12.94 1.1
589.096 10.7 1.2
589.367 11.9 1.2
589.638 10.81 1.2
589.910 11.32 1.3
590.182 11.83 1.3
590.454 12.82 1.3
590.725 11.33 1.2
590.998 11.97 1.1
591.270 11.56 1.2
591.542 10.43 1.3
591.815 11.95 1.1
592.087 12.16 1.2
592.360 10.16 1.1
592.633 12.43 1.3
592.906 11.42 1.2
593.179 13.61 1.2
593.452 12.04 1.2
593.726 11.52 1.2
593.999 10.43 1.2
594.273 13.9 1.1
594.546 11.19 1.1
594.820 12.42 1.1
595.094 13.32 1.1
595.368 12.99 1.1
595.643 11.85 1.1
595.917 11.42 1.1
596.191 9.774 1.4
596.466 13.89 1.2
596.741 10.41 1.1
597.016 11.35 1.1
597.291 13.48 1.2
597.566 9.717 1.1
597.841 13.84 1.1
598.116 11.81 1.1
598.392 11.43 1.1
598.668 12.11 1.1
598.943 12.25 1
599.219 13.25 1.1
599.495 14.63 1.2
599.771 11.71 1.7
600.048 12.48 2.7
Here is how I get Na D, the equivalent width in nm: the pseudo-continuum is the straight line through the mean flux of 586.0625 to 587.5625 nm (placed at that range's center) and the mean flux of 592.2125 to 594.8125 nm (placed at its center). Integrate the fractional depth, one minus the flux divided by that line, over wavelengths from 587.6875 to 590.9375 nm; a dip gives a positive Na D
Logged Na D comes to 0.07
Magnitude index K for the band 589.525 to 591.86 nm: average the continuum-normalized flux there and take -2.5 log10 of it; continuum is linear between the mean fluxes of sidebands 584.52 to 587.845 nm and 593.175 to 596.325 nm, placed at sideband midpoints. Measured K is 0.03 mag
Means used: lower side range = 11.8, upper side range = 12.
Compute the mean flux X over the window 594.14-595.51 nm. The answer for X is 12.8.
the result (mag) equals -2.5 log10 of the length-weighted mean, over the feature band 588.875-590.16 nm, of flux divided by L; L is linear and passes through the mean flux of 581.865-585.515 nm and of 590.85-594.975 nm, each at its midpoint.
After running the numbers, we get 0.04 mag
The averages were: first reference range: 11.8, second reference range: 11.8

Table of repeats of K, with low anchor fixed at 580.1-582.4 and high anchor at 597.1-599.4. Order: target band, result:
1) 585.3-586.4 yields 0.02 mag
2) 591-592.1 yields 0.04 mag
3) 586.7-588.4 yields -0.04 mag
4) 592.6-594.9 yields 0.00 mag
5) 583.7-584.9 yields -0.09 mag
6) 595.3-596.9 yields 0.05 mag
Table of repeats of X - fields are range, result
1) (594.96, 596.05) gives 12.4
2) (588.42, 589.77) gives 11.4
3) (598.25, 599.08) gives 11.9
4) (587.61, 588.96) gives 12.1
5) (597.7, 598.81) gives 12.3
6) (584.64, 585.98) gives 11.3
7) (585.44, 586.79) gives 11.8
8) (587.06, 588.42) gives 12.3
